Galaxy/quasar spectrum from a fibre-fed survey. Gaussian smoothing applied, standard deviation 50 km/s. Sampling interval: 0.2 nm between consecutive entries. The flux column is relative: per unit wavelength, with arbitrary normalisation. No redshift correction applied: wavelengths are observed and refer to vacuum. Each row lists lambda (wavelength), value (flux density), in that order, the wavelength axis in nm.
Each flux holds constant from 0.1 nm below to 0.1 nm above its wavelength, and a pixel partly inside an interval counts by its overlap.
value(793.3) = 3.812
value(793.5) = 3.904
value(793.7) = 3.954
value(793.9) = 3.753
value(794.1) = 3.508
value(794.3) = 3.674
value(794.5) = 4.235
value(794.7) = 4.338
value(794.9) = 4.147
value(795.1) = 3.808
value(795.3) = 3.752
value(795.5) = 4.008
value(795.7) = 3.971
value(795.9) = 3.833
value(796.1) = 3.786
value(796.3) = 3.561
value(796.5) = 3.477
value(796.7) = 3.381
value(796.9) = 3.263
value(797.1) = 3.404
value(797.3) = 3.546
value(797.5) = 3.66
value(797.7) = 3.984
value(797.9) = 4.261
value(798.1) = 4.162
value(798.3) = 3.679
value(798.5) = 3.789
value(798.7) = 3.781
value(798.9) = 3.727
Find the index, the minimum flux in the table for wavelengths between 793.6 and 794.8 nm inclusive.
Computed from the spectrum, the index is 3.508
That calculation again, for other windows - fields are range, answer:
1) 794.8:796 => 3.752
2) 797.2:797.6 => 3.546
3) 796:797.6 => 3.263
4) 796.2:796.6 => 3.477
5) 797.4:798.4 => 3.66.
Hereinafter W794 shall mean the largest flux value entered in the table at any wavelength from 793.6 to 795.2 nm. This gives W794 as 4.338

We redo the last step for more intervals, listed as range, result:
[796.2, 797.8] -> 3.984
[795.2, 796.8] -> 4.008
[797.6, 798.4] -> 4.261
